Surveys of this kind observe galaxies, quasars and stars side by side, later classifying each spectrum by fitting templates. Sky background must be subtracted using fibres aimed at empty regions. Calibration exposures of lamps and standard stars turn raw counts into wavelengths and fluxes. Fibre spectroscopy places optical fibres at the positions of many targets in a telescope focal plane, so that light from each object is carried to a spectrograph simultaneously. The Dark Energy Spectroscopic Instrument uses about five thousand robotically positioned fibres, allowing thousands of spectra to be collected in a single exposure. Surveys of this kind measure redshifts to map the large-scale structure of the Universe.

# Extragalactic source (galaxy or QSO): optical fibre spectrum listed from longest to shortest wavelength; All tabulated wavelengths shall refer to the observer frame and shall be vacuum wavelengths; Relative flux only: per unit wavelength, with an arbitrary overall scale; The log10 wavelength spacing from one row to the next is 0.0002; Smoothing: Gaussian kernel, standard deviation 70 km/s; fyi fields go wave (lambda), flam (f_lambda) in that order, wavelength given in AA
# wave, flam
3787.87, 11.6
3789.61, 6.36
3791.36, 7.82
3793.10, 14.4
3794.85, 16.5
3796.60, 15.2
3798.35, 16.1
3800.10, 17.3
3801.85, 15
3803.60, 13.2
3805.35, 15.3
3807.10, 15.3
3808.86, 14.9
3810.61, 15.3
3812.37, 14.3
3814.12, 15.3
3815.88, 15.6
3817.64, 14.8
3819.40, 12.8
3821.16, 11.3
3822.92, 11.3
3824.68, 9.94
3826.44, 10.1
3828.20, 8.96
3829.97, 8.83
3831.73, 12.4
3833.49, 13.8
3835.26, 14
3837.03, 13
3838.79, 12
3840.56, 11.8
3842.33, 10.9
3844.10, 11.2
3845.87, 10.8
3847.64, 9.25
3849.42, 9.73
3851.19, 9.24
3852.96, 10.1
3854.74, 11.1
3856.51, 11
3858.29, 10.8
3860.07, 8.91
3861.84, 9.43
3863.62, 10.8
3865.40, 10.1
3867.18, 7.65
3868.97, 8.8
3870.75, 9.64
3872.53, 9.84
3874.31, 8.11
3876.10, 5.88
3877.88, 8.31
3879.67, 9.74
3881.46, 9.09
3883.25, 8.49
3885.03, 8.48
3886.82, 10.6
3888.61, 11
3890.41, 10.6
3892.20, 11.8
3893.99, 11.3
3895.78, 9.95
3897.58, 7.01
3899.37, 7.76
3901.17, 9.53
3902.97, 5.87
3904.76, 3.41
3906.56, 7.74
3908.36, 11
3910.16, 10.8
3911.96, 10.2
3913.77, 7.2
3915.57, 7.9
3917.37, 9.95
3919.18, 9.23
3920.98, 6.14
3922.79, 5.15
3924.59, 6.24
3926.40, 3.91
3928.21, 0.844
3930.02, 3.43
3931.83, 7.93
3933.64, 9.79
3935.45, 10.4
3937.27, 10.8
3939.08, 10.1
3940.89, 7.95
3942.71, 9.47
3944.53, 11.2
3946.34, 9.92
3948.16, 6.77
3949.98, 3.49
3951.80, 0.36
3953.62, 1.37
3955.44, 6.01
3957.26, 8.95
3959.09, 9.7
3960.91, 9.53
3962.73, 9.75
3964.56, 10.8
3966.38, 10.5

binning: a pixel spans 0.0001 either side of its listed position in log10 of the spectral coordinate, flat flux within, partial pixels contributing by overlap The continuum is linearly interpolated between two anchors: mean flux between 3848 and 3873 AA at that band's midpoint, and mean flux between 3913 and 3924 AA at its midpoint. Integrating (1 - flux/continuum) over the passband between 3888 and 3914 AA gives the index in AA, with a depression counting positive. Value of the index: -2.5 AA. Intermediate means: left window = 9.78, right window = 7.57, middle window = 9.03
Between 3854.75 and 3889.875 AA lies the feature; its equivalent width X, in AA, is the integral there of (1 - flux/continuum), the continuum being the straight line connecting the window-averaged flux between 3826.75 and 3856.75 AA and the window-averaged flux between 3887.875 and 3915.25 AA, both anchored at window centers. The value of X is 2.2 AA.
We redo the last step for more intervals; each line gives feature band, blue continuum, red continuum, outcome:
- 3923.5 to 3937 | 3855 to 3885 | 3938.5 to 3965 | 2.88 AA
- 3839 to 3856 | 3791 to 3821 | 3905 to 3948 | 2.57 AA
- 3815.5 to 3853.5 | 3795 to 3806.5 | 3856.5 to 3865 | 3.12 AA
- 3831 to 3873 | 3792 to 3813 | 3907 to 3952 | 5.54 AA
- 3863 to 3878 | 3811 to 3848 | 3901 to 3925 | 1.88 AA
